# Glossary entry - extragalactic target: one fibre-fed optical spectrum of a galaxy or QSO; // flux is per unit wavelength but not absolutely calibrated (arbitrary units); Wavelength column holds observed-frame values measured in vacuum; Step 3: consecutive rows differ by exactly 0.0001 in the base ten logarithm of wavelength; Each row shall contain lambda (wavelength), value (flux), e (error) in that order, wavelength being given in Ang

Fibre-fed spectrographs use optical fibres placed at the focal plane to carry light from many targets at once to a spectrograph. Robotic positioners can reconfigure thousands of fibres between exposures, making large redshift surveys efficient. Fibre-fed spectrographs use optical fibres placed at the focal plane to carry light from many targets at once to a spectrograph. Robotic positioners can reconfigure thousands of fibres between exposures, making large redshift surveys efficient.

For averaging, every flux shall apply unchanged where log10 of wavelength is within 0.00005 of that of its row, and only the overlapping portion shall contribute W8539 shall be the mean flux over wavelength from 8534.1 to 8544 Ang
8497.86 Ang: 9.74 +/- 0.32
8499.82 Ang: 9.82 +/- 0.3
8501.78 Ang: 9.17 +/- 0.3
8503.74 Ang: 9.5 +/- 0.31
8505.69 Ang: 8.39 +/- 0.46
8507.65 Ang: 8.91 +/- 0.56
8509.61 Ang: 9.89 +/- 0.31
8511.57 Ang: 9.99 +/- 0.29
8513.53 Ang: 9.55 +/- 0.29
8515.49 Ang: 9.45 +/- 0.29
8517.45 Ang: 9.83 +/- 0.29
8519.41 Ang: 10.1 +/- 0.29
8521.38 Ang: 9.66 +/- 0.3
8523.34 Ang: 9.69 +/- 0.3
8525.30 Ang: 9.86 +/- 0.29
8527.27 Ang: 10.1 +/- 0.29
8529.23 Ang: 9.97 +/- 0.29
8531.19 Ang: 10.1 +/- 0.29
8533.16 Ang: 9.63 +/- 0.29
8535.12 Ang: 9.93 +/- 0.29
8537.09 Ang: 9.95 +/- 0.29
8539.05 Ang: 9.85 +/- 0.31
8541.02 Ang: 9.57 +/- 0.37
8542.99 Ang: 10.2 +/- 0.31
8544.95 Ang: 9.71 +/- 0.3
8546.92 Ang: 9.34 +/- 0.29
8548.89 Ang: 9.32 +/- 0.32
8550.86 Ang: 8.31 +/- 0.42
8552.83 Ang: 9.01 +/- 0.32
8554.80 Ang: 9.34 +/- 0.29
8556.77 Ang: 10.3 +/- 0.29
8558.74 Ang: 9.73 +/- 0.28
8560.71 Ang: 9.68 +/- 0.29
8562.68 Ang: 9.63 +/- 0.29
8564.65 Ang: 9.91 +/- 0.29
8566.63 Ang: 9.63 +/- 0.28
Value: 9.91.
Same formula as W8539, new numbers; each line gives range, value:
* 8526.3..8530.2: 10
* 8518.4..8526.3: 9.82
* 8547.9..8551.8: 8.81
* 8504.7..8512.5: 9.3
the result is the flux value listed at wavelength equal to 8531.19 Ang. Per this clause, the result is 10.1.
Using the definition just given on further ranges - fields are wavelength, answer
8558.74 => 9.73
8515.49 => 9.45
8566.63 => 9.63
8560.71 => 9.68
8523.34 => 9.69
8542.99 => 10.2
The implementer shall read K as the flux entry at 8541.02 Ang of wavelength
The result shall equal 9.57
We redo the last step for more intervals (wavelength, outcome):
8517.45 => 9.83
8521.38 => 9.66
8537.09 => 9.95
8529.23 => 9.97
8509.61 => 9.89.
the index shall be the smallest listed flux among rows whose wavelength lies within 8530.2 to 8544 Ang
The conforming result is 9.57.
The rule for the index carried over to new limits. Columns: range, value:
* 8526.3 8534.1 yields 9.63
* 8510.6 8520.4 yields 9.45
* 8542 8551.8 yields 8.31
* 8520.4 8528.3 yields 9.66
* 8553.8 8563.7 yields 9.34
